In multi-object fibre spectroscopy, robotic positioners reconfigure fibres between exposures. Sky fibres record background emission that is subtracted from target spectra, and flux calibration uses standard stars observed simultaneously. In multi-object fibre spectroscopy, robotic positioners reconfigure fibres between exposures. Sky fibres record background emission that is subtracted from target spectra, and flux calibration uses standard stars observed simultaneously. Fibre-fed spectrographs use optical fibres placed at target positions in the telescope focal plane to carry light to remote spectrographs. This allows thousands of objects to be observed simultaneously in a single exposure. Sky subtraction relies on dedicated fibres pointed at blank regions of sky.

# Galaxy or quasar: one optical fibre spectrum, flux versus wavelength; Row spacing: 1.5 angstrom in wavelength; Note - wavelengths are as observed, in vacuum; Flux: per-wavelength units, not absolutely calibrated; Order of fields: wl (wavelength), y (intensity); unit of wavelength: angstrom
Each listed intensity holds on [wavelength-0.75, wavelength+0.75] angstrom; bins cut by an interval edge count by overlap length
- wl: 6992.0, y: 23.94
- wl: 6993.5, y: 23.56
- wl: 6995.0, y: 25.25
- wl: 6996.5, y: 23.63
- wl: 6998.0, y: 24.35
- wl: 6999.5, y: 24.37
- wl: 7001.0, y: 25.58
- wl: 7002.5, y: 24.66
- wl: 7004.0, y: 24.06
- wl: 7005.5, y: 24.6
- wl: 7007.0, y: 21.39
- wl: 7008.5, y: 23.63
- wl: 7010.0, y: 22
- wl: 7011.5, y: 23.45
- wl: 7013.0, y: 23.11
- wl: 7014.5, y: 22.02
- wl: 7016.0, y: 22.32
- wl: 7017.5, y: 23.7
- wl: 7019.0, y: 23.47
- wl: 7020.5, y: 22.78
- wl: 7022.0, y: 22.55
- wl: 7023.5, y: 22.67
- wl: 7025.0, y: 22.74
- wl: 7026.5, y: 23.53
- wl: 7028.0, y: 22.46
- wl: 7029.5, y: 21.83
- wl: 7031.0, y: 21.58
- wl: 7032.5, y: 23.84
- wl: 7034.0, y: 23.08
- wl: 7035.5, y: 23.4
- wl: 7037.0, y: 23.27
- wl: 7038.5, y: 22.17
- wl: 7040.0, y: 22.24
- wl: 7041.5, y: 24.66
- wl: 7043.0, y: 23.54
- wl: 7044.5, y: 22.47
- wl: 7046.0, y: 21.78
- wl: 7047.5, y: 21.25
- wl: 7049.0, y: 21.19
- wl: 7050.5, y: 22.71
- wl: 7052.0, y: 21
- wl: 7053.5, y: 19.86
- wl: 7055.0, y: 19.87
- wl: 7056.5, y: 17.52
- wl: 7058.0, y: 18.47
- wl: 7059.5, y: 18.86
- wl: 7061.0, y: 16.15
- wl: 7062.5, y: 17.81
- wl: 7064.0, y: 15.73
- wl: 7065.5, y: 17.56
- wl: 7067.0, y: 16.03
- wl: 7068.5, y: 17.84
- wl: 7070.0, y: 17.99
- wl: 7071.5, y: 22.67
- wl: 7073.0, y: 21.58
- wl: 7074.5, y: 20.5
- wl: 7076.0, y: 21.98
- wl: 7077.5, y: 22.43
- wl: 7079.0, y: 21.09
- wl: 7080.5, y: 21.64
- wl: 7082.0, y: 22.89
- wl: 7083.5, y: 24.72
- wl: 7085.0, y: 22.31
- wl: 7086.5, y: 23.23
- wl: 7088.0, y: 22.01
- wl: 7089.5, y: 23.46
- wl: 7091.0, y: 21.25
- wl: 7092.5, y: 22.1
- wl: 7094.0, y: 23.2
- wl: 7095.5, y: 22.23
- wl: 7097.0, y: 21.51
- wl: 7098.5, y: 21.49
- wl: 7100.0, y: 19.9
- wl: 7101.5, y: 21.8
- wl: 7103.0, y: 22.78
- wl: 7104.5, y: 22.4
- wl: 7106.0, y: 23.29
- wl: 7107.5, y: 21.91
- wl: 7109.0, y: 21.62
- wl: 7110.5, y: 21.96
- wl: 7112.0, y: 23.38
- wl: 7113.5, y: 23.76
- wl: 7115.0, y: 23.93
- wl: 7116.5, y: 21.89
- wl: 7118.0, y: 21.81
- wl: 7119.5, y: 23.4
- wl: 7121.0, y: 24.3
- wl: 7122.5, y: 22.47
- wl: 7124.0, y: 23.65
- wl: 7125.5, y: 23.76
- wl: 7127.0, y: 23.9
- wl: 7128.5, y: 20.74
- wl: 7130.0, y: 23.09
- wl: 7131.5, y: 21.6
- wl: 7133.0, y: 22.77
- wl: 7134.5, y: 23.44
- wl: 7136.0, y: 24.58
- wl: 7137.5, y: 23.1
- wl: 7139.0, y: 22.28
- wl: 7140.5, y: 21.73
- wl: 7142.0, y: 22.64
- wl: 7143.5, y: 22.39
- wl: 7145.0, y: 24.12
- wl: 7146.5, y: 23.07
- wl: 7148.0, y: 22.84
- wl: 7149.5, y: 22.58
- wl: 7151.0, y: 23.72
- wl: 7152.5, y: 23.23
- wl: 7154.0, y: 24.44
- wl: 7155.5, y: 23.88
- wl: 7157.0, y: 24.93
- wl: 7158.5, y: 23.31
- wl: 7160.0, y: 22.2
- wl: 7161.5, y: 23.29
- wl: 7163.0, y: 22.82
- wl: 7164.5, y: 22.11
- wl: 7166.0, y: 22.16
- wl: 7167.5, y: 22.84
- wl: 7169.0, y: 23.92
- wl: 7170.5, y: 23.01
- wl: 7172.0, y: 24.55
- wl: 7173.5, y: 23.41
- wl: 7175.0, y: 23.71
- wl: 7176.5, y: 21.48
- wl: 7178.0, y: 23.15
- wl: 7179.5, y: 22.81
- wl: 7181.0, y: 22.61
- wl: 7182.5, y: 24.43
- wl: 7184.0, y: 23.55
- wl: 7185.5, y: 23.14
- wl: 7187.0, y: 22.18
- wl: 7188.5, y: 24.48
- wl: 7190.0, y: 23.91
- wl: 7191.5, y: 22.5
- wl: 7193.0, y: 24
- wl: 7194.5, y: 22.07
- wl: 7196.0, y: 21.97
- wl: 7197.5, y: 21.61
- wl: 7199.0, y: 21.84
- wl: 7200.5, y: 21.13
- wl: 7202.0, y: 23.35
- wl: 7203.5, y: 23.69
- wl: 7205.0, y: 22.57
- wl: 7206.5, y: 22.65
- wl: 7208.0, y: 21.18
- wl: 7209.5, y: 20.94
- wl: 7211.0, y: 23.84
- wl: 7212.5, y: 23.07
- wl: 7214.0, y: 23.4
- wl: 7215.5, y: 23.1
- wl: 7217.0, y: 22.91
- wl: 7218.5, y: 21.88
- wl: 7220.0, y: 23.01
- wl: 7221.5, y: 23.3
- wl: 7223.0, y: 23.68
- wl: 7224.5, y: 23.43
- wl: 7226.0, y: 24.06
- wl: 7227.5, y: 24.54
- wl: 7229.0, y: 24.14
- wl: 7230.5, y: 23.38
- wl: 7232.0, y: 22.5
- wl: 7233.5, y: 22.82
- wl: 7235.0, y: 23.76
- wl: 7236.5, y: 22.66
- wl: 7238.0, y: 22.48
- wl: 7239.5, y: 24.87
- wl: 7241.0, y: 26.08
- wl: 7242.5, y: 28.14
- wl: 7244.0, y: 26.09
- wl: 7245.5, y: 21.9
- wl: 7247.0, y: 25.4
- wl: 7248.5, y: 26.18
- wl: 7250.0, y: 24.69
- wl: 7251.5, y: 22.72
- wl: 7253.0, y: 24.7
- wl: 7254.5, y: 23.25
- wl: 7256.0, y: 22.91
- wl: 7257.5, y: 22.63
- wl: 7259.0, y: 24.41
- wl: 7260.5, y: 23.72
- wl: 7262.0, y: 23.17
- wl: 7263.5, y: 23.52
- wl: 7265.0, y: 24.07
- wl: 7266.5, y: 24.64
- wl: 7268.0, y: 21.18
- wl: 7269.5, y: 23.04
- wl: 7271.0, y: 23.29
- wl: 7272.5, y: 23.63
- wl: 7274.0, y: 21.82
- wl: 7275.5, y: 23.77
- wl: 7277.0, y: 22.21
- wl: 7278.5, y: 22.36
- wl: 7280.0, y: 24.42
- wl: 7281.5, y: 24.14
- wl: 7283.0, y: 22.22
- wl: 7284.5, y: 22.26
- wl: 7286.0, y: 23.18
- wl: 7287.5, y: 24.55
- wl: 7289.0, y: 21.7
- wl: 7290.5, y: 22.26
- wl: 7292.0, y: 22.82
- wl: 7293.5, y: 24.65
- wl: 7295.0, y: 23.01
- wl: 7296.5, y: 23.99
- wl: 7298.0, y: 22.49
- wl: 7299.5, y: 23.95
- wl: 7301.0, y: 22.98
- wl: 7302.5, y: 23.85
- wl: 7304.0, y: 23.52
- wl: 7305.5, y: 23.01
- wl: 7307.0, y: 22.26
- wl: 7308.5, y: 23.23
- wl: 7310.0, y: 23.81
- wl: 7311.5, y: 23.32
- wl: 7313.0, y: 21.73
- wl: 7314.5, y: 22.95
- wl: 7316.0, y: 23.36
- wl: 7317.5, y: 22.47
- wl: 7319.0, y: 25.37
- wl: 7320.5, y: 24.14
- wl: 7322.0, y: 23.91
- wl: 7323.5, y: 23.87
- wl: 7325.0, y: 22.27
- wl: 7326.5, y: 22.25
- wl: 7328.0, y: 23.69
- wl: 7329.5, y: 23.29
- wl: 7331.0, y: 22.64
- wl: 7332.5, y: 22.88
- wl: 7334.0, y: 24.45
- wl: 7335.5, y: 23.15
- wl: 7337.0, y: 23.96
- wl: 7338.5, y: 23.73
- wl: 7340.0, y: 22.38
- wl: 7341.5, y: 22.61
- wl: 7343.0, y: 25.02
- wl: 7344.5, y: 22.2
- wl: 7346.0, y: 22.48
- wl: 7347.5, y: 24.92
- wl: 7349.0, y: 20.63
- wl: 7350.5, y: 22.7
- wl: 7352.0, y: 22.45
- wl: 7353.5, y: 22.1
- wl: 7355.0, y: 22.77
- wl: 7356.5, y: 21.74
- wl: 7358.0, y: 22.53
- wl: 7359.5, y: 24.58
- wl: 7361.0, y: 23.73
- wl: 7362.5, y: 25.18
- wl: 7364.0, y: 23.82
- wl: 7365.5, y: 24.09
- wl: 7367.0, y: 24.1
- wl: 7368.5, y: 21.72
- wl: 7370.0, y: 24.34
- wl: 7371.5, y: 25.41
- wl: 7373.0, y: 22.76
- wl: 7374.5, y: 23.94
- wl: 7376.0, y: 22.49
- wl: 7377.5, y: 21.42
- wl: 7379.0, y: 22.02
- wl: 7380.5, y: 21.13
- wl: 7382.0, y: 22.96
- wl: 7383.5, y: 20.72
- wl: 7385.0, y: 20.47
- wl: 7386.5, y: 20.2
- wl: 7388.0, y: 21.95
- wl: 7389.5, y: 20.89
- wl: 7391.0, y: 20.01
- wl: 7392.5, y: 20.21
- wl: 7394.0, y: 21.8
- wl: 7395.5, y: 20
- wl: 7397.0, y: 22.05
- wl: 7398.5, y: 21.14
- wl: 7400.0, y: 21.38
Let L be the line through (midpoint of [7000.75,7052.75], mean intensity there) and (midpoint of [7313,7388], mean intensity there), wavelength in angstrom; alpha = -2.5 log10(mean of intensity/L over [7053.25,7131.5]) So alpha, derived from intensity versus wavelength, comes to 0.073 mag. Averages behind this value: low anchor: 22.9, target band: 21.4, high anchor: 23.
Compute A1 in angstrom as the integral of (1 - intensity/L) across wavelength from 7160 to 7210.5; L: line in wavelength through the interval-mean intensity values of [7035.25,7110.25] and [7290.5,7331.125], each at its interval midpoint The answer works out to -1.5 angstrom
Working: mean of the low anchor 21.2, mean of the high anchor 23.3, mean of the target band 22.8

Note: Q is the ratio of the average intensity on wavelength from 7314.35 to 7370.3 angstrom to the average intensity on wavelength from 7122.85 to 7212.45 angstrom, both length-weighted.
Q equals 1.0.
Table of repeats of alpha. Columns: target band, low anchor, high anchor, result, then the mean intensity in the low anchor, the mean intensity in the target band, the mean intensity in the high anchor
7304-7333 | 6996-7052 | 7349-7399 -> -0.036 mag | 23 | 23.2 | 22.3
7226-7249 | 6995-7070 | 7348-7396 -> -0.101 mag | 21.8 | 24.3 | 22.4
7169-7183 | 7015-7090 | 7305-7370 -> -0.051 mag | 21.4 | 23.3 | 23.2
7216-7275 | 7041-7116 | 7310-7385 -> -0.063 mag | 21.2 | 23.7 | 23.1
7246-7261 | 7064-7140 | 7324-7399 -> -0.078 mag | 22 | 24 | 22.6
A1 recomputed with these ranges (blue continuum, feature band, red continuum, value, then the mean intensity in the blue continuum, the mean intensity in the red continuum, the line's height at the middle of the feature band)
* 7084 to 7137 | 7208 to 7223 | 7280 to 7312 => 0.1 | 22.6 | 23.2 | 23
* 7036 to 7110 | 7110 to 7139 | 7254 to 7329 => -1.8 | 21.2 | 23.2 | 21.6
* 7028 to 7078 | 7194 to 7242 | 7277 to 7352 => -1.6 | 20.7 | 23.2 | 22.3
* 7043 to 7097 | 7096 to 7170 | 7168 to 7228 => -3.4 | 20.7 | 23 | 21.8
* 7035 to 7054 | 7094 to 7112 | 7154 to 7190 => 0.6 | 22.3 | 23.3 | 22.7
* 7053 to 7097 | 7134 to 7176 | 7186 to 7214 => -2.6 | 20.5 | 22.6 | 21.9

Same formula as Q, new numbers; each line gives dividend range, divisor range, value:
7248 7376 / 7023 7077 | 1.12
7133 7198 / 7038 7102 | 1.10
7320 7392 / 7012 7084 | 1.07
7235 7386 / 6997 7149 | 1.05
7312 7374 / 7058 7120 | 1.09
